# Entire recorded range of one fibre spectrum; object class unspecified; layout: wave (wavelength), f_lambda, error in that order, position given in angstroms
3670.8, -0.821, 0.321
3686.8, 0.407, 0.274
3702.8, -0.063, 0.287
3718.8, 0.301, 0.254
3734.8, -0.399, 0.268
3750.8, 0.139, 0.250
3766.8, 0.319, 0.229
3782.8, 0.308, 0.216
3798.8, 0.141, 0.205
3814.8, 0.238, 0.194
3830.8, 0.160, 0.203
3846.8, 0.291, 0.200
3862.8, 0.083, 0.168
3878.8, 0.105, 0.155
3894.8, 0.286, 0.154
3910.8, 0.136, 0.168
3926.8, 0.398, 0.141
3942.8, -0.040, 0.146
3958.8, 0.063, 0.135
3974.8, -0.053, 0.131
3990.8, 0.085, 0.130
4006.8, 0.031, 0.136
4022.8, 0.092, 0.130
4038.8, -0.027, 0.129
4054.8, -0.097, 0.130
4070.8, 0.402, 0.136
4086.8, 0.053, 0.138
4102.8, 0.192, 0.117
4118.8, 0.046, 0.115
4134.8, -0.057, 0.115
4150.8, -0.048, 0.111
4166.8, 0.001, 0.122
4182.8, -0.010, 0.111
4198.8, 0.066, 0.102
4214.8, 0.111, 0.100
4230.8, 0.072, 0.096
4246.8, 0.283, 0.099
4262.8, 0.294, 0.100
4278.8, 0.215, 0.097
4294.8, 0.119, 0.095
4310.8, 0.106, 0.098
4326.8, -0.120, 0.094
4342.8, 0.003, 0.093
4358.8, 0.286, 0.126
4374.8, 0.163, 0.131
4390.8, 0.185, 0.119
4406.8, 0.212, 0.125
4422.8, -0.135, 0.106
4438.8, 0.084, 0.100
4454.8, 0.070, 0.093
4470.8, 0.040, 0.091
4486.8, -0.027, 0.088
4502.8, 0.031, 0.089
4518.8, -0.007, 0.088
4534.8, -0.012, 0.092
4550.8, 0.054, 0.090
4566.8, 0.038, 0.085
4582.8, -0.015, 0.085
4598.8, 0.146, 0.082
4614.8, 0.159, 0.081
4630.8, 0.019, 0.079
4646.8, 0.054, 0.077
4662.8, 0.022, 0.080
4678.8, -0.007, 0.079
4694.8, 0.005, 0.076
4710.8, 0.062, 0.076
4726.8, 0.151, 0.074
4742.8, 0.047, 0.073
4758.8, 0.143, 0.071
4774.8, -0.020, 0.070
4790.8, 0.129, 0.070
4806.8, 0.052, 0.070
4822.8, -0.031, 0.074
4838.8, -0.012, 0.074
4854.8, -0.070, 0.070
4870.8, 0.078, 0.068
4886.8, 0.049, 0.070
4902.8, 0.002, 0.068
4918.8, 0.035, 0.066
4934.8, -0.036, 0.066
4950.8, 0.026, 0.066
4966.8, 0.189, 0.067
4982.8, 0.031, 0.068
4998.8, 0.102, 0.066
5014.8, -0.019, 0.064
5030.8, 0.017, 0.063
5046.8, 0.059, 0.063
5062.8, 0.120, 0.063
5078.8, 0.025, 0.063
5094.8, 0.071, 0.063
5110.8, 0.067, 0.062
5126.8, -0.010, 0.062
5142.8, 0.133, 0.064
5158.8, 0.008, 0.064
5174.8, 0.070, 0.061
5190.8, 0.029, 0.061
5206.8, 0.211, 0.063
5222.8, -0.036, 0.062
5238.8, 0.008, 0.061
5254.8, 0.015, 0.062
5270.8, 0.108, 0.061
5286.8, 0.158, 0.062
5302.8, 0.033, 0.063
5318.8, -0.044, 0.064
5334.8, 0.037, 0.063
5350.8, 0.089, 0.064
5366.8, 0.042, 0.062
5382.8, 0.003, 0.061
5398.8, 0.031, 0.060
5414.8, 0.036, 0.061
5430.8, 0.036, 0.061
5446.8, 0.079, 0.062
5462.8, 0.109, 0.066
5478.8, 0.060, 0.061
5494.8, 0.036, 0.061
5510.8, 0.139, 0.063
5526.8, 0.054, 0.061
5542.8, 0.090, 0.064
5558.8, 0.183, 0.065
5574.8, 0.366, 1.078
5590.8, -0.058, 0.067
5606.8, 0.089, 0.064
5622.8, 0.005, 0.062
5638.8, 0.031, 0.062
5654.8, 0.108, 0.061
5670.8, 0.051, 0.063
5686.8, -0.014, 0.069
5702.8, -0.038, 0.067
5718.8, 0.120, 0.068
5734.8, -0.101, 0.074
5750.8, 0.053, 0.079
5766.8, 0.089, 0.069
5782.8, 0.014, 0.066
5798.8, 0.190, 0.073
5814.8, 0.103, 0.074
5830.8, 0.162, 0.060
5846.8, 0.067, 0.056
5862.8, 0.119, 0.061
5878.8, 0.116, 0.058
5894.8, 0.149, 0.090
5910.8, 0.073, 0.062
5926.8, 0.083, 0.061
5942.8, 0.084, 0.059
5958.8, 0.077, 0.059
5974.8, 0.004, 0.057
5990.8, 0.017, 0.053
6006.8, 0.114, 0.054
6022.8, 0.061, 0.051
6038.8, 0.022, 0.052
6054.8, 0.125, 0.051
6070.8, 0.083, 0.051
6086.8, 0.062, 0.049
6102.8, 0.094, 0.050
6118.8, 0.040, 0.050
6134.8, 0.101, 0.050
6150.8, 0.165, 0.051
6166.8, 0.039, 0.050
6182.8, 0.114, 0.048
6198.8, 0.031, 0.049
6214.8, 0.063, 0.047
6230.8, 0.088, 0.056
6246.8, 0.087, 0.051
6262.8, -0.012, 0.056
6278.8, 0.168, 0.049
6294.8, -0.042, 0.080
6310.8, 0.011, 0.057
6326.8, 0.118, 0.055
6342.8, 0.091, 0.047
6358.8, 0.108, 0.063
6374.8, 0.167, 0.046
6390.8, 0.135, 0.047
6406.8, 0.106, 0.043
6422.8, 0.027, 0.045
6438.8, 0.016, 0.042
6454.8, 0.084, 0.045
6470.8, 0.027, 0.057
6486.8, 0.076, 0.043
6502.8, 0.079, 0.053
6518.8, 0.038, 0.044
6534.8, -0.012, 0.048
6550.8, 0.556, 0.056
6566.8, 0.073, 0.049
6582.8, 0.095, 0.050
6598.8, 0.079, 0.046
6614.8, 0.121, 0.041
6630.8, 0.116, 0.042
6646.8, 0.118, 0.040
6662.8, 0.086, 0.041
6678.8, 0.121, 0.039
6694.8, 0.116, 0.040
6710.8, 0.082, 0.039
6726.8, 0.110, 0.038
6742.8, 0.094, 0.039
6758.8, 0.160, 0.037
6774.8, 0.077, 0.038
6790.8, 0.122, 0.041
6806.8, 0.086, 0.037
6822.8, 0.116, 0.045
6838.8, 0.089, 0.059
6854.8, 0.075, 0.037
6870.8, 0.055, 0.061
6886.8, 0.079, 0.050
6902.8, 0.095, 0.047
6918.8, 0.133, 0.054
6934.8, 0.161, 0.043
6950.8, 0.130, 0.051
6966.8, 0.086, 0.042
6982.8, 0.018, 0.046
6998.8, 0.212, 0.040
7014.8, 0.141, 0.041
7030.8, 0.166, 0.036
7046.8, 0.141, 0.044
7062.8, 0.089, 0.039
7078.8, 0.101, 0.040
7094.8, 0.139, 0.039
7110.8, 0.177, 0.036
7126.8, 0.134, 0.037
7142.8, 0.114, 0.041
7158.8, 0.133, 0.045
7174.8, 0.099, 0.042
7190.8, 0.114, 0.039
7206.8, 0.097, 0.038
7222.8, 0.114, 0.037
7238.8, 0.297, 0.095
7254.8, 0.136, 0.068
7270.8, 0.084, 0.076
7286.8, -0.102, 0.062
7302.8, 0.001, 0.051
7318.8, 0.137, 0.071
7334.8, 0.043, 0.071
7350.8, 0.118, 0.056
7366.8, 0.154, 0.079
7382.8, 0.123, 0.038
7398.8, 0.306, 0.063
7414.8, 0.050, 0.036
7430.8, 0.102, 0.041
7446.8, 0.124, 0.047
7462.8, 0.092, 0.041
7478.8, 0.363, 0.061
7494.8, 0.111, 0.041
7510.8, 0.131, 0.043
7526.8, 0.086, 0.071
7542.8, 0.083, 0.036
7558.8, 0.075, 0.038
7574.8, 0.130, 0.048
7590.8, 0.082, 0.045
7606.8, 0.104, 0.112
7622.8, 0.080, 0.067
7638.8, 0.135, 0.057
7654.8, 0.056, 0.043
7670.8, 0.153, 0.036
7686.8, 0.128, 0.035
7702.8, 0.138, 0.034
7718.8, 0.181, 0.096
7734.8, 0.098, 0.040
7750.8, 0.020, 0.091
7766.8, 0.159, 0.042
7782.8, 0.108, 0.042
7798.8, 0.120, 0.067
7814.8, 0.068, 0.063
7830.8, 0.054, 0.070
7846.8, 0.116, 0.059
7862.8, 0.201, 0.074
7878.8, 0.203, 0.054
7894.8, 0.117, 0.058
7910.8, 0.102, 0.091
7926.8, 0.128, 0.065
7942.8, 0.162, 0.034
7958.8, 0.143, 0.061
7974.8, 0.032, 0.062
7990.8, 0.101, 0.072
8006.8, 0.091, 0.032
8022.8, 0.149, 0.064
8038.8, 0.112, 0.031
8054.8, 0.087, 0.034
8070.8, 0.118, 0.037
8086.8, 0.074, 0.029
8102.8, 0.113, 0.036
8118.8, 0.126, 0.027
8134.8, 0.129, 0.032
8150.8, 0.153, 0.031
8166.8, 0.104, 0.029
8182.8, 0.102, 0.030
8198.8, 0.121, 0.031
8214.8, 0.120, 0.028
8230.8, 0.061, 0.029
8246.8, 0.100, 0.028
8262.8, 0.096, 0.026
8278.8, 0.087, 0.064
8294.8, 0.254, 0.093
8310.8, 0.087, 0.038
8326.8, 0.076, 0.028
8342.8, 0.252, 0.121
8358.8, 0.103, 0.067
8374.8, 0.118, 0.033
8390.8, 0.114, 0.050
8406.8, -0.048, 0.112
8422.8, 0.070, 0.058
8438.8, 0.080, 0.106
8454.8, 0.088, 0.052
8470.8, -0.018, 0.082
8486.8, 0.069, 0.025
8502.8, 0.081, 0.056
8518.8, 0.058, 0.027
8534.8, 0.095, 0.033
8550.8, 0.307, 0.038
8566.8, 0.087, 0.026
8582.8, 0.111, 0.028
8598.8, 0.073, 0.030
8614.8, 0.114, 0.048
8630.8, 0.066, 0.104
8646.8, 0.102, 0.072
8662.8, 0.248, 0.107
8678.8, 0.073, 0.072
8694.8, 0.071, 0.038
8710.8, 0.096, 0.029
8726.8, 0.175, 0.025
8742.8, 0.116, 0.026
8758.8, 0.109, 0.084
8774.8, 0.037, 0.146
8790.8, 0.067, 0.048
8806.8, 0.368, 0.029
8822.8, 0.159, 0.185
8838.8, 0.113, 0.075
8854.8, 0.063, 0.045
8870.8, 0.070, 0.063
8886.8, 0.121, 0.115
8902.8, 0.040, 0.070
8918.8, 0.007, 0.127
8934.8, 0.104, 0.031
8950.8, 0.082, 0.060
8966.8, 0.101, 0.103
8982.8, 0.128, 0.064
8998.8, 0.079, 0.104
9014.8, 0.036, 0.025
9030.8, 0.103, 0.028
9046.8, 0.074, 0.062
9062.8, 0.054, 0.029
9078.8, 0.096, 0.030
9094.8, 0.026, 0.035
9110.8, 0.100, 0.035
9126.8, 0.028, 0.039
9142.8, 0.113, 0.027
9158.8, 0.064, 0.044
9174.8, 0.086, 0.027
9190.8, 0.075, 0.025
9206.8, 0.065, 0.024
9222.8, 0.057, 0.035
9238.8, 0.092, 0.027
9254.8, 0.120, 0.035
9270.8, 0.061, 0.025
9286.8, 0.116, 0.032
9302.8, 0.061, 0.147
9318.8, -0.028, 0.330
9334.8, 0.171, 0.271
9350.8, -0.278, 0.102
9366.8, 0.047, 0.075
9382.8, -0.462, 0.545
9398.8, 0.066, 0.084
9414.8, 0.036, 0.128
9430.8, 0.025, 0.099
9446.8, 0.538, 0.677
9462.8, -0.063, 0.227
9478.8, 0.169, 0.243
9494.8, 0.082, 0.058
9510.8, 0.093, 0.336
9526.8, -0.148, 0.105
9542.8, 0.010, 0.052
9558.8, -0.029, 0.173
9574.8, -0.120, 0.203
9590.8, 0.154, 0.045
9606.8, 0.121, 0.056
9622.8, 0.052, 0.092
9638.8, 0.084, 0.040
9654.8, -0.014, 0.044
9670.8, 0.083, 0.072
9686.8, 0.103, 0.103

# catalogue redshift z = 0.76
